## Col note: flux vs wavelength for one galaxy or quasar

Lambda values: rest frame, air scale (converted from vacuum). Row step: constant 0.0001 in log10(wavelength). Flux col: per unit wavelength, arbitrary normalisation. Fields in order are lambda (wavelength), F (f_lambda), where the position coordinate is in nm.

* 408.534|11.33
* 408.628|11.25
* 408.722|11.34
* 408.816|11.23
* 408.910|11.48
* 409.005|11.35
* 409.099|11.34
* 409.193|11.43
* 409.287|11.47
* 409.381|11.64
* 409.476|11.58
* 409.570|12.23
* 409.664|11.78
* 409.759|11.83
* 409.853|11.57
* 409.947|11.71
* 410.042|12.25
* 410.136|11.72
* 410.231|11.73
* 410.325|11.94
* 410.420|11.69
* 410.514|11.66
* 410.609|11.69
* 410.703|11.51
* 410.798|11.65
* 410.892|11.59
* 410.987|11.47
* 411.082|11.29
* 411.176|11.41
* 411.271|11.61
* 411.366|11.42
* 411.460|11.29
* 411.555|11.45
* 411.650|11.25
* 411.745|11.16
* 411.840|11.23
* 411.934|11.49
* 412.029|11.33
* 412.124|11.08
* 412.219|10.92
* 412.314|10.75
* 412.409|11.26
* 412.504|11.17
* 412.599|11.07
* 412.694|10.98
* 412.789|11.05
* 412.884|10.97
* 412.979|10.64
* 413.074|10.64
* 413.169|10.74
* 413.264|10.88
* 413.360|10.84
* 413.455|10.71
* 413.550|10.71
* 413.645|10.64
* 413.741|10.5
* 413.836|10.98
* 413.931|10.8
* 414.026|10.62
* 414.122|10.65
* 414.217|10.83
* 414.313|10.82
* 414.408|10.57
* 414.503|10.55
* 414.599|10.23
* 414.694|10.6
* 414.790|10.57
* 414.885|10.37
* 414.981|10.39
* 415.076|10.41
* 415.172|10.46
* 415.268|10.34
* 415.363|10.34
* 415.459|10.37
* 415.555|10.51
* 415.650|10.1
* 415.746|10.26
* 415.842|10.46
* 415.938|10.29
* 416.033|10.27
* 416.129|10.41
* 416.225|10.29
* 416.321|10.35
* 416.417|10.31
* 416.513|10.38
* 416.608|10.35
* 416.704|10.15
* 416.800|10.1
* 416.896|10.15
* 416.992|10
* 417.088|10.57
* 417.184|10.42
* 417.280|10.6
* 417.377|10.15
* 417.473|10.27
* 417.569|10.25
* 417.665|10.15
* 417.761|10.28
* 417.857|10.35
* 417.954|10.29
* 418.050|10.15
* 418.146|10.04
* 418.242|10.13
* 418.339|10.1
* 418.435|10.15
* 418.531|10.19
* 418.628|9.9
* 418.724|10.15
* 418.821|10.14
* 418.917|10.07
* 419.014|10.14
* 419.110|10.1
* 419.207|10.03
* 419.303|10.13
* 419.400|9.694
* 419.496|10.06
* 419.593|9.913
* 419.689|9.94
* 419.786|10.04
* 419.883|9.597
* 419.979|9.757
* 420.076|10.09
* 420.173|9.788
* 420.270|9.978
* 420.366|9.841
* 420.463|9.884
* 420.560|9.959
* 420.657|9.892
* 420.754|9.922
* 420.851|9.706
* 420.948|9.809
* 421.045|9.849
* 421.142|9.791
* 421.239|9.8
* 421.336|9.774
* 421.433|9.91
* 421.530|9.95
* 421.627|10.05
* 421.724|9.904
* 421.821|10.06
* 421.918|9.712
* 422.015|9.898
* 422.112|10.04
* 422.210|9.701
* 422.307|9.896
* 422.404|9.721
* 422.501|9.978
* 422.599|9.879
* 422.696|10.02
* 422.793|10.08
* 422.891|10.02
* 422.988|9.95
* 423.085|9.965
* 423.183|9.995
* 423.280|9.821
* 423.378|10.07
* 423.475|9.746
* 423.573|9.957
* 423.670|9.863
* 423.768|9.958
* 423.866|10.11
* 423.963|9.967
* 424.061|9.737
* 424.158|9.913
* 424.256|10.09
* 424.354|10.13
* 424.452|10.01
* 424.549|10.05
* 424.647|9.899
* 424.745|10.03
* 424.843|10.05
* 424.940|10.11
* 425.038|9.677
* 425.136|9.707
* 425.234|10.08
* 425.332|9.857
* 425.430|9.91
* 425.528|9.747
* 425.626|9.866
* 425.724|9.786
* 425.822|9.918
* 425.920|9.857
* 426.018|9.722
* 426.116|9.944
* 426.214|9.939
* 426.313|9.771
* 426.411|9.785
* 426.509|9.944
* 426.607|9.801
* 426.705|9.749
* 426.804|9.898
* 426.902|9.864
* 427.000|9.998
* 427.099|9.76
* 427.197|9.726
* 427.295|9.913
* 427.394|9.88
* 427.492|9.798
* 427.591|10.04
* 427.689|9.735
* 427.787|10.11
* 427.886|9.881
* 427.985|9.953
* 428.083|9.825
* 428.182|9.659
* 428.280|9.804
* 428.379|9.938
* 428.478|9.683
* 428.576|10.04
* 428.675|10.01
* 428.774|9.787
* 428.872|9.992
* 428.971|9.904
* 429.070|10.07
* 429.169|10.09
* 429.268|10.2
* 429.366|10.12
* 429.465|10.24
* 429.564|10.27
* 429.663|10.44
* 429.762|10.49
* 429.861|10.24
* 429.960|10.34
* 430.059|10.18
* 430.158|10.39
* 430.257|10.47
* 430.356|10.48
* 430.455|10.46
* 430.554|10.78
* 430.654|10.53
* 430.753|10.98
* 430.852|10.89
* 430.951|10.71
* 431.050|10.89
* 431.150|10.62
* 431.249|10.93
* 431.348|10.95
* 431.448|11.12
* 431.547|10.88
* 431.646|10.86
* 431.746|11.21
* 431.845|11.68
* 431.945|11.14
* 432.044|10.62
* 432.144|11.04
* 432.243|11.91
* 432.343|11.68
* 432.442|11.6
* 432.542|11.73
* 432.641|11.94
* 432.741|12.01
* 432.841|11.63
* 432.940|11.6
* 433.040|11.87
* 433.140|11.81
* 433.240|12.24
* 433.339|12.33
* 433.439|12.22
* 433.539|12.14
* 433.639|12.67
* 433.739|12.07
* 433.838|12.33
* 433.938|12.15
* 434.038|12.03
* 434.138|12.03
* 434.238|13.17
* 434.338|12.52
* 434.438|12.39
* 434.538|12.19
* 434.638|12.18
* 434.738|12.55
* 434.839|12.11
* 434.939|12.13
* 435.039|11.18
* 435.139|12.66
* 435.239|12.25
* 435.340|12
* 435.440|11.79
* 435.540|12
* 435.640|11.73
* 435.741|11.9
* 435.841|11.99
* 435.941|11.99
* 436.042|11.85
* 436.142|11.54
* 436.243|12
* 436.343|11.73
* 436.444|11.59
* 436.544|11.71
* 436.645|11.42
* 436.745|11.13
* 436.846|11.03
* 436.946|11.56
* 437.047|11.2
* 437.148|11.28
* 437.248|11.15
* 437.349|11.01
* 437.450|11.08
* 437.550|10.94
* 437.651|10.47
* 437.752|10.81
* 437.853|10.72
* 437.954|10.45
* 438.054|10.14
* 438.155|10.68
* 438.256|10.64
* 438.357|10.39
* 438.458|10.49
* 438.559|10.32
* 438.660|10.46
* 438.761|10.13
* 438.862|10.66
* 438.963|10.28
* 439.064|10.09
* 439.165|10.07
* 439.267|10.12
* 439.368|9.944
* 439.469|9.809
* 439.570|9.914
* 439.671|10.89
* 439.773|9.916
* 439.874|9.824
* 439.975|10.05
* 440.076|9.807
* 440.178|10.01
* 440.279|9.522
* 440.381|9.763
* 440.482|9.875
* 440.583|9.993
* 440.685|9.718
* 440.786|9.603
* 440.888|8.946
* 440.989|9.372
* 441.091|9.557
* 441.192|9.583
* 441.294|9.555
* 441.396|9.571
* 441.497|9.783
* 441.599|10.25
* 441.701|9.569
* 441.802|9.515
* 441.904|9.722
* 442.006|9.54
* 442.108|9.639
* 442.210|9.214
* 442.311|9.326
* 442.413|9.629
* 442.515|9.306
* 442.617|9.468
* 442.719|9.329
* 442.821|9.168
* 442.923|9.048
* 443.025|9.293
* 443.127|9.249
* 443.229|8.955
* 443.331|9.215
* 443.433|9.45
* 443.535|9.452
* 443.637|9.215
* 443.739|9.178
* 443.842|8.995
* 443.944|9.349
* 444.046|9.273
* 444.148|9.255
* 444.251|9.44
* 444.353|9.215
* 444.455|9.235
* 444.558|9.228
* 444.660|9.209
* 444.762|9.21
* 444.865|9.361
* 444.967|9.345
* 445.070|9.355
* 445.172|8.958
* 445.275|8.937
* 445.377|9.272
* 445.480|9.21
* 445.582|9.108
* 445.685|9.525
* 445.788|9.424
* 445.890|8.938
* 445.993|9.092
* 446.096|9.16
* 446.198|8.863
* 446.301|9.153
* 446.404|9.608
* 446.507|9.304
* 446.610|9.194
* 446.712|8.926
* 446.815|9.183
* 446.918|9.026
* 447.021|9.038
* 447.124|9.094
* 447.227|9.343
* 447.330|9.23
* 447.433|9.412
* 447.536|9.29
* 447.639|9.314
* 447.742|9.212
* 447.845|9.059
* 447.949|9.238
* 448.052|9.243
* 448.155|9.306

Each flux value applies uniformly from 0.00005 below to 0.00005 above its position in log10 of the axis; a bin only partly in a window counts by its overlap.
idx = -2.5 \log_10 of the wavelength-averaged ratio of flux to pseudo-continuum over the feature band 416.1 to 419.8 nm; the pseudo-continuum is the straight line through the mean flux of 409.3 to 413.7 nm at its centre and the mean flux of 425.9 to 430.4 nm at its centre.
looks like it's 0.07 mag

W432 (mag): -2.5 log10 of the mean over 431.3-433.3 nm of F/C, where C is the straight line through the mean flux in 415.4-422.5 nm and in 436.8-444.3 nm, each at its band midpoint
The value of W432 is -0.15 mag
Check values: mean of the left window 10.1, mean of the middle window 11.5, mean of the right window 9.92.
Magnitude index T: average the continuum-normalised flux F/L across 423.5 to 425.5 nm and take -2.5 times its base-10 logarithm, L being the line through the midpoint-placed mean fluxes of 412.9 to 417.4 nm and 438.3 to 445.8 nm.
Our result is 0.02 mag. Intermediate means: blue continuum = 10.5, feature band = 9.95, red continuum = 9.59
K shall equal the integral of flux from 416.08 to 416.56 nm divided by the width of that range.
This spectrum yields 10.3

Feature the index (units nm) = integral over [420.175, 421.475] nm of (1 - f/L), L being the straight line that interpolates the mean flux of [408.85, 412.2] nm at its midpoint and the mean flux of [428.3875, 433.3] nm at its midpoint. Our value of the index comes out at 0.154 nm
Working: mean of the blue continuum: 11.5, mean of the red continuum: 10.8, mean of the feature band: 9.85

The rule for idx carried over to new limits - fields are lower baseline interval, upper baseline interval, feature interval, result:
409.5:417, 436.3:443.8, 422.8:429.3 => 0.065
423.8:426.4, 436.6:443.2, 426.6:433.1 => -0.058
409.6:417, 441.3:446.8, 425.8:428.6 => 0.035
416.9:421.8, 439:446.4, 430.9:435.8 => -0.212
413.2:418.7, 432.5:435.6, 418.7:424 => 0.102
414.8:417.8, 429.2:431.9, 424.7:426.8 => 0.071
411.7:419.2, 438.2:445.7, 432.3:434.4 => -0.218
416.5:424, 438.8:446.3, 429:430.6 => -0.057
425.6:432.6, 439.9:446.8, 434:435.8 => -0.218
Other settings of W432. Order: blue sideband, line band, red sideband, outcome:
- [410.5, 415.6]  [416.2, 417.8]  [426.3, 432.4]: 0.05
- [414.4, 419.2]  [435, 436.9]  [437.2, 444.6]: -0.19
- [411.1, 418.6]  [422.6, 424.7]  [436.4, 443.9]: 0.05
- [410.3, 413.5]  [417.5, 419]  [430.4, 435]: 0.12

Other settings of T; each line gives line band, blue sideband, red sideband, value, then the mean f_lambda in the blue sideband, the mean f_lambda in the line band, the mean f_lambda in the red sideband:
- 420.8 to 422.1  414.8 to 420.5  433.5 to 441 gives 0.05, 10.2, 9.87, 11.1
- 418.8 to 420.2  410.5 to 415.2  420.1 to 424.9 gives 0.03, 11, 9.97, 9.92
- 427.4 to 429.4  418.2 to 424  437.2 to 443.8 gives 0.00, 9.94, 9.93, 9.89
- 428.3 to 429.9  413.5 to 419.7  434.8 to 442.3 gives 0.04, 10.3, 10.1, 10.6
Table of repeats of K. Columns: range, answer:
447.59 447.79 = 9.27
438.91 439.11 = 10.2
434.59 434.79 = 12.3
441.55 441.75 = 9.89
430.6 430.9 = 10.8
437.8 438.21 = 10.5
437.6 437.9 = 10.6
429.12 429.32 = 10.2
